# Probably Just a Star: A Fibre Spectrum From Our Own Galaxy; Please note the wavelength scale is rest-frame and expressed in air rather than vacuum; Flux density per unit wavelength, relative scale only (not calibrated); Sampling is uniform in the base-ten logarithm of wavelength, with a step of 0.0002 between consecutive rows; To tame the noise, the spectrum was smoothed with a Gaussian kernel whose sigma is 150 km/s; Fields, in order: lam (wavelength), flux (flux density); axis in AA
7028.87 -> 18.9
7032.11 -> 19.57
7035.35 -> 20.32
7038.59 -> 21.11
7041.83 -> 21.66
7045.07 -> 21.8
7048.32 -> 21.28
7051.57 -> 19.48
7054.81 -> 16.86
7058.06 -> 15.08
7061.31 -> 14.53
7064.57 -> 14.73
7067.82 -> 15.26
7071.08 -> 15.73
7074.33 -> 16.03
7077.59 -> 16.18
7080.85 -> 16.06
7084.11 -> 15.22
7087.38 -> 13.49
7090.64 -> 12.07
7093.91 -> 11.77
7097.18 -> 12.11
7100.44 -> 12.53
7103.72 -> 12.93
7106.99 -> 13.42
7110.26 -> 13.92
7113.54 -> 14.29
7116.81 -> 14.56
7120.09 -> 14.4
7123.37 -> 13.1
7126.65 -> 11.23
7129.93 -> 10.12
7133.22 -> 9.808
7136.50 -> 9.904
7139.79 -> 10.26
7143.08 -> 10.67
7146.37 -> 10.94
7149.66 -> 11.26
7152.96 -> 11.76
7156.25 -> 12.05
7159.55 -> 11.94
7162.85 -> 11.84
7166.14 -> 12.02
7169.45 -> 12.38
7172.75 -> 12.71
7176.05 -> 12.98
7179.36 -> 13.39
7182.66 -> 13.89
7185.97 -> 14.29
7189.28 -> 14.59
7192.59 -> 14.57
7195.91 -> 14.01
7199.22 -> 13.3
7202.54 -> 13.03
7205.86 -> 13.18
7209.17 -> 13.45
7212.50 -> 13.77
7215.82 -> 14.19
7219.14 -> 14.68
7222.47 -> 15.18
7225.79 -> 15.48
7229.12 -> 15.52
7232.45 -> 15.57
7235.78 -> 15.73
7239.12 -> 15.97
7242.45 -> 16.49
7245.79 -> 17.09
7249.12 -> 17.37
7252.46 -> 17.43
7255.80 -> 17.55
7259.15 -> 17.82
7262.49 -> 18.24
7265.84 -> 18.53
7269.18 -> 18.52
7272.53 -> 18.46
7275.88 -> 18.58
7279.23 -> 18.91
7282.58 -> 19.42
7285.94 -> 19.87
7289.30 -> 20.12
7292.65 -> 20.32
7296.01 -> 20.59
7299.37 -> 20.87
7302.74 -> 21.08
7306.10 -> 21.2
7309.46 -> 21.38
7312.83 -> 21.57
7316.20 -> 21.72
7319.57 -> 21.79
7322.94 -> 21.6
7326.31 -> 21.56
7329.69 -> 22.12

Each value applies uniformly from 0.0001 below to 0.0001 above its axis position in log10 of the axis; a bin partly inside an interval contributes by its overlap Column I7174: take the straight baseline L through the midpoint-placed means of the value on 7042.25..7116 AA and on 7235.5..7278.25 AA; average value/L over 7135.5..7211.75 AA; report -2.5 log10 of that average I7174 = 0.298 mag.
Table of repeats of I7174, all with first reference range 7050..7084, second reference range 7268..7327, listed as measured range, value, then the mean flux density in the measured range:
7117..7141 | 0.44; 11.5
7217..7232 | 0.24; 15.2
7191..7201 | 0.30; 13.9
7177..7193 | 0.28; 14.1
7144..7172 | 0.44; 11.8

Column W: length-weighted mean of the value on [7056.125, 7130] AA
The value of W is 13.9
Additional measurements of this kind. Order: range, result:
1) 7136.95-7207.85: 12.6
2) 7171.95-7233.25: 14.1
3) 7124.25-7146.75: 10.5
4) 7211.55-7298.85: 17.4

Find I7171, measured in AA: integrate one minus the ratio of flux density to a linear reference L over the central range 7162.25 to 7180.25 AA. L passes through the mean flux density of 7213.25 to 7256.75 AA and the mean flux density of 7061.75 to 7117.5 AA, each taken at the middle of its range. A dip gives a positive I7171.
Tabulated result 3.1 AA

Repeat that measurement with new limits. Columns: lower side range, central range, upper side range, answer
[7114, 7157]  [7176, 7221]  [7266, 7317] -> 3.49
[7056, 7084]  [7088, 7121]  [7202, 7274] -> 5.10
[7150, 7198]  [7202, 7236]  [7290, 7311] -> 2.76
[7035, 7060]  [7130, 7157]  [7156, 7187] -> 6.64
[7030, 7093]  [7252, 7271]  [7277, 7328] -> 1.98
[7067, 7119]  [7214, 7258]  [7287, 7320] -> 6.49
